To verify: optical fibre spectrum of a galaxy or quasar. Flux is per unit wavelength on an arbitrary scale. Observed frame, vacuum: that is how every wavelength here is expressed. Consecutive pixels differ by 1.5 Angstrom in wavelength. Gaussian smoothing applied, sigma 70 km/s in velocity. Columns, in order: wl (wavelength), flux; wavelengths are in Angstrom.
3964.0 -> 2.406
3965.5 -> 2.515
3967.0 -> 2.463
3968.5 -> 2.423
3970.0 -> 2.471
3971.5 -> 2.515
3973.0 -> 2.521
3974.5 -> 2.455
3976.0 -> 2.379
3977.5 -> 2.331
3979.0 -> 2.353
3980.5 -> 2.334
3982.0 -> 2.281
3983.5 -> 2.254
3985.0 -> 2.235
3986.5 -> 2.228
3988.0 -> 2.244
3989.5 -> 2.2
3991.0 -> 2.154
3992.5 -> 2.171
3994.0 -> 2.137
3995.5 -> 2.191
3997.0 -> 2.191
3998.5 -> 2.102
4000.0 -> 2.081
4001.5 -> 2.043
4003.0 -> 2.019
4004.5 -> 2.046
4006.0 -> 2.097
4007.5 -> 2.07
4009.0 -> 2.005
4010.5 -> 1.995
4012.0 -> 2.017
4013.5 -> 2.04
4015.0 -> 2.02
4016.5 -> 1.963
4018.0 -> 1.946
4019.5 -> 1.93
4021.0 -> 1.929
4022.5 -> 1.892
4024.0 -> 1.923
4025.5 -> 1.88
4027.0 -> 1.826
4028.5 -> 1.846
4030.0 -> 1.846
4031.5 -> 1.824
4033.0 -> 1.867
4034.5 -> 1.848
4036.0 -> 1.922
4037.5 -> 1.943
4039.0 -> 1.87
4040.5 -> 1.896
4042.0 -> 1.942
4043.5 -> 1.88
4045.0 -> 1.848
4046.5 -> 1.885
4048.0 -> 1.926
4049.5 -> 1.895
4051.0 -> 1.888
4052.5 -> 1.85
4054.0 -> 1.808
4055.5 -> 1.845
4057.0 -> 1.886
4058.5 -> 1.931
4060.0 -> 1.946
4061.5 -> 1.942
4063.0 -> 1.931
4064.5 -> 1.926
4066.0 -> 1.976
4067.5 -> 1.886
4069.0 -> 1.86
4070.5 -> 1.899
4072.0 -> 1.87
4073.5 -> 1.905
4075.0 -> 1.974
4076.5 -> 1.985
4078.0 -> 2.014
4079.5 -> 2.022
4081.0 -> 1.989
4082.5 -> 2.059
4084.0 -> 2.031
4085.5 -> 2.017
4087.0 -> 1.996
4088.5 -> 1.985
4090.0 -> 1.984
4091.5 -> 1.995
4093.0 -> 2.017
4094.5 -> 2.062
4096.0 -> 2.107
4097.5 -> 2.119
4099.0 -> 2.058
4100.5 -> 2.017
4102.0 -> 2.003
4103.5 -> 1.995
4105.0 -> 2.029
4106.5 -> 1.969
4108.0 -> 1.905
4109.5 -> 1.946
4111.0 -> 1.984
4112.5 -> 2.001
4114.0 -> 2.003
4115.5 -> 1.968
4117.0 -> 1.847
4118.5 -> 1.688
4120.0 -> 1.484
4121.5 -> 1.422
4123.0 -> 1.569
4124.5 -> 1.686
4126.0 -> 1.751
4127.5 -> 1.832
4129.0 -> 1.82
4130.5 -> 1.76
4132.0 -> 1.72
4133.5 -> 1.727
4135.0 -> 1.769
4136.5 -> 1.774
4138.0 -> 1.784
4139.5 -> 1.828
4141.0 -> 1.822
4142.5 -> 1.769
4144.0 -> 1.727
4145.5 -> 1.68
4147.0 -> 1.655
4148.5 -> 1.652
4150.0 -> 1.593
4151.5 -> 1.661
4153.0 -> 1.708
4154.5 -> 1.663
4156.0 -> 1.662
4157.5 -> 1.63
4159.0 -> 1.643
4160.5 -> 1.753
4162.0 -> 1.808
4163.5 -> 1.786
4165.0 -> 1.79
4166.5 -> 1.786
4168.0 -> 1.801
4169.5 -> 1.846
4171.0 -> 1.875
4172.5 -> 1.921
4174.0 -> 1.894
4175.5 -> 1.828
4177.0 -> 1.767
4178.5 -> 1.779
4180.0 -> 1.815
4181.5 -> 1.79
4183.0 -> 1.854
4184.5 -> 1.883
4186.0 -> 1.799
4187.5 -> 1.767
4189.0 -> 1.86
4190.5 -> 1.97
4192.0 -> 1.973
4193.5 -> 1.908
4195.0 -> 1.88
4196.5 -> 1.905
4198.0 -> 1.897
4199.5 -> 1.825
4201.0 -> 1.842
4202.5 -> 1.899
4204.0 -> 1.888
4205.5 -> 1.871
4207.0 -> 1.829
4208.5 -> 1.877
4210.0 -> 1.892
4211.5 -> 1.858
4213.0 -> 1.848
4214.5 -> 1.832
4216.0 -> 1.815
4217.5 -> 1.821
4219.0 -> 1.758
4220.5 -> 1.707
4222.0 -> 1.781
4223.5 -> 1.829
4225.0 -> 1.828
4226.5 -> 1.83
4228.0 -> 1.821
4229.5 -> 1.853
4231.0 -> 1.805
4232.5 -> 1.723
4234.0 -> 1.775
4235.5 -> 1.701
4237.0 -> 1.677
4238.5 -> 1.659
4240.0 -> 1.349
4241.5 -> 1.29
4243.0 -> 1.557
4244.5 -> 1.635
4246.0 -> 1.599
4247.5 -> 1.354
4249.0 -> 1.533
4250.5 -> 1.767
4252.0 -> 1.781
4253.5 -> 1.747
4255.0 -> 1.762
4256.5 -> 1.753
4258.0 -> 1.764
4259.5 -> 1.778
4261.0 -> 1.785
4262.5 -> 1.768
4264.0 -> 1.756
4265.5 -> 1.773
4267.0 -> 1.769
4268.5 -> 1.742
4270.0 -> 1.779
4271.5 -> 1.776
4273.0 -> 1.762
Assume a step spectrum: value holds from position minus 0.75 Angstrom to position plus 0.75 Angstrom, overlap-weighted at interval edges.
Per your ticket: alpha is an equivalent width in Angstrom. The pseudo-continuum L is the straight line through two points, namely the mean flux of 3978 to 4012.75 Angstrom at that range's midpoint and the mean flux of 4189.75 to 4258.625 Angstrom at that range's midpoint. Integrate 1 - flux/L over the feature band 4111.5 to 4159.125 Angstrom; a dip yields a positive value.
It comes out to 4.6 Angstrom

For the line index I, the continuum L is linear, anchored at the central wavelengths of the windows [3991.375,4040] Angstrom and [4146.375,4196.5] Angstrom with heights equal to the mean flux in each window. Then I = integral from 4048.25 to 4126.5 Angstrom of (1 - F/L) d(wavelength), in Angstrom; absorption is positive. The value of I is -1.1 Angstrom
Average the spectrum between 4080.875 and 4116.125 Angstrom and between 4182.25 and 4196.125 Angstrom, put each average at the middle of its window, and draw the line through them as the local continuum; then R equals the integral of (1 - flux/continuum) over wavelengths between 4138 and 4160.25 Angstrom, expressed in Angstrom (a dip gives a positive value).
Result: 2.76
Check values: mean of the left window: 2.01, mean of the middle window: 1.7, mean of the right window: 1.88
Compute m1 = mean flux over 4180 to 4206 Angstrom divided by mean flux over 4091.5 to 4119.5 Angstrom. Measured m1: 0.94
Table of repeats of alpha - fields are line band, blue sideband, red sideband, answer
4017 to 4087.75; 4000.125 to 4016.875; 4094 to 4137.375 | 1.7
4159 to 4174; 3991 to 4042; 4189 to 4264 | 0.1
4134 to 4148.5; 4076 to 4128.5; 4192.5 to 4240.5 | 1.1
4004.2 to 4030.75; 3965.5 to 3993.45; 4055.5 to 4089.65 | 2.7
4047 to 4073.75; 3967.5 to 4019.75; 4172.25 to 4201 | 2.3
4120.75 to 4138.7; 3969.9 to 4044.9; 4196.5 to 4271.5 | 1.7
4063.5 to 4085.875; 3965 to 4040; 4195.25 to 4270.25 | 0.5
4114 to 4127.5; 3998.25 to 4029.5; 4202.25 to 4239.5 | 1.3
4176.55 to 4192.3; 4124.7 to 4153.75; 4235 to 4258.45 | -1.4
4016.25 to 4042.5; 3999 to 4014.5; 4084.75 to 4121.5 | 1.7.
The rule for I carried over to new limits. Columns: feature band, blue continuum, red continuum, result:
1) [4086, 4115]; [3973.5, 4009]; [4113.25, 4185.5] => -1.8 Angstrom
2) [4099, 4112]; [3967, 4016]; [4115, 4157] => -1.2 Angstrom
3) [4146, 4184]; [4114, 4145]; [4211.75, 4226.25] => 0.2 Angstrom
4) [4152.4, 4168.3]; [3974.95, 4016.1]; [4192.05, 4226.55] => 1.6 Angstrom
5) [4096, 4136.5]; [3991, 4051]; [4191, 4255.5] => 0.4 Angstrom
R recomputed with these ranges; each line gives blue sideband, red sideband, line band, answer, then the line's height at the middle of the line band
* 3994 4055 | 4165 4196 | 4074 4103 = -1.7 Angstrom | 1.91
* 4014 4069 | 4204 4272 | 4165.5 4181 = -0.3 Angstrom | 1.79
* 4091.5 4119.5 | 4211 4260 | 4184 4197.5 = -0.6 Angstrom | 1.81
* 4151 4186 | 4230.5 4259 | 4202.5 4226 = -1.8 Angstrom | 1.7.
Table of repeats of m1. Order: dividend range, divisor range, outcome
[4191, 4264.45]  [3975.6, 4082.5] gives 0.88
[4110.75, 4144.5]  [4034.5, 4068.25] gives 0.93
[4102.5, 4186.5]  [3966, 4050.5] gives 0.86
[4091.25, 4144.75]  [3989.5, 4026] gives 0.91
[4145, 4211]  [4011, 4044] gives 0.94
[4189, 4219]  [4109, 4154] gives 1.07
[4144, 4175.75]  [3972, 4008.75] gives 0.79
